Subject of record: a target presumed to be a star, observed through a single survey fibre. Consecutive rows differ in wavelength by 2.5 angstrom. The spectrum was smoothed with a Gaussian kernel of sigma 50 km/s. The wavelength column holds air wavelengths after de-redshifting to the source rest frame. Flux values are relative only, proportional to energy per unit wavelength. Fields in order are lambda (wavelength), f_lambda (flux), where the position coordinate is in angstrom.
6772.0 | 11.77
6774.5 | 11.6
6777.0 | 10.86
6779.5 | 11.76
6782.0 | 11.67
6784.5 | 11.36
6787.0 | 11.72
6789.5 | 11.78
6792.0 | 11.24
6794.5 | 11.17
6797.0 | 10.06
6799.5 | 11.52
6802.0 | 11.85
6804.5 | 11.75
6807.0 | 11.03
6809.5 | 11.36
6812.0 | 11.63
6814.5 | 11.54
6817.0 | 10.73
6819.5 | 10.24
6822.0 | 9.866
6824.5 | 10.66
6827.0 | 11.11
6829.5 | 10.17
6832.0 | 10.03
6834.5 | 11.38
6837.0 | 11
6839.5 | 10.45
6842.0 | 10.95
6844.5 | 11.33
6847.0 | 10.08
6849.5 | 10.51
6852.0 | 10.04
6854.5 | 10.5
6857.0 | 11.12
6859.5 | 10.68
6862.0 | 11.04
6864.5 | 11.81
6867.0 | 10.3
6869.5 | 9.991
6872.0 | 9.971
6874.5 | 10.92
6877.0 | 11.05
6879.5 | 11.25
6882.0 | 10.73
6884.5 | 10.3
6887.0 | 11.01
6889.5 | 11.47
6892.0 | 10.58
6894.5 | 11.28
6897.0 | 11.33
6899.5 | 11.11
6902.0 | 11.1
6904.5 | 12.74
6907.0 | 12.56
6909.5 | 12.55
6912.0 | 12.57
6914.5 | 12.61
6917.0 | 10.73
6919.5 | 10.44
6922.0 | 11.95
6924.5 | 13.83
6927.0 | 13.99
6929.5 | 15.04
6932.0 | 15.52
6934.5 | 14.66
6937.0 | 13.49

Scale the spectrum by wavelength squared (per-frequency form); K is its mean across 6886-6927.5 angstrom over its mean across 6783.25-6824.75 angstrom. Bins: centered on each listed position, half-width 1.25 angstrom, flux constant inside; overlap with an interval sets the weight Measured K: 1.1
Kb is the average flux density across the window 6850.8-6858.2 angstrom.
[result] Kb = 10.6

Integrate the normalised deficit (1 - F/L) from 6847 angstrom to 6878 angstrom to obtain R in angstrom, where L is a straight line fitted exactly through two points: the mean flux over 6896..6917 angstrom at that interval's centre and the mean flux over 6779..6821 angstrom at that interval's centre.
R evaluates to 2.9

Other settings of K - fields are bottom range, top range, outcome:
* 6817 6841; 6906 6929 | 1.21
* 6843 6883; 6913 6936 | 1.25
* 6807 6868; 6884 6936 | 1.16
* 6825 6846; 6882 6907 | 1.06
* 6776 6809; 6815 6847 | 0.95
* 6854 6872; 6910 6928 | 1.16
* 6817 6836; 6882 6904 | 1.07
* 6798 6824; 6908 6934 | 1.20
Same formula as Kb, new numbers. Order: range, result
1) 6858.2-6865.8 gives 11.2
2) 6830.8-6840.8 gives 10.7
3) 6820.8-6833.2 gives 10.4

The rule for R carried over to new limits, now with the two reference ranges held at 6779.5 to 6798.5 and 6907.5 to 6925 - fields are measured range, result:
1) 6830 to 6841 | 0.9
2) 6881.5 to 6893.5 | 1.1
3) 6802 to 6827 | 0.9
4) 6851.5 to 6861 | 0.9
